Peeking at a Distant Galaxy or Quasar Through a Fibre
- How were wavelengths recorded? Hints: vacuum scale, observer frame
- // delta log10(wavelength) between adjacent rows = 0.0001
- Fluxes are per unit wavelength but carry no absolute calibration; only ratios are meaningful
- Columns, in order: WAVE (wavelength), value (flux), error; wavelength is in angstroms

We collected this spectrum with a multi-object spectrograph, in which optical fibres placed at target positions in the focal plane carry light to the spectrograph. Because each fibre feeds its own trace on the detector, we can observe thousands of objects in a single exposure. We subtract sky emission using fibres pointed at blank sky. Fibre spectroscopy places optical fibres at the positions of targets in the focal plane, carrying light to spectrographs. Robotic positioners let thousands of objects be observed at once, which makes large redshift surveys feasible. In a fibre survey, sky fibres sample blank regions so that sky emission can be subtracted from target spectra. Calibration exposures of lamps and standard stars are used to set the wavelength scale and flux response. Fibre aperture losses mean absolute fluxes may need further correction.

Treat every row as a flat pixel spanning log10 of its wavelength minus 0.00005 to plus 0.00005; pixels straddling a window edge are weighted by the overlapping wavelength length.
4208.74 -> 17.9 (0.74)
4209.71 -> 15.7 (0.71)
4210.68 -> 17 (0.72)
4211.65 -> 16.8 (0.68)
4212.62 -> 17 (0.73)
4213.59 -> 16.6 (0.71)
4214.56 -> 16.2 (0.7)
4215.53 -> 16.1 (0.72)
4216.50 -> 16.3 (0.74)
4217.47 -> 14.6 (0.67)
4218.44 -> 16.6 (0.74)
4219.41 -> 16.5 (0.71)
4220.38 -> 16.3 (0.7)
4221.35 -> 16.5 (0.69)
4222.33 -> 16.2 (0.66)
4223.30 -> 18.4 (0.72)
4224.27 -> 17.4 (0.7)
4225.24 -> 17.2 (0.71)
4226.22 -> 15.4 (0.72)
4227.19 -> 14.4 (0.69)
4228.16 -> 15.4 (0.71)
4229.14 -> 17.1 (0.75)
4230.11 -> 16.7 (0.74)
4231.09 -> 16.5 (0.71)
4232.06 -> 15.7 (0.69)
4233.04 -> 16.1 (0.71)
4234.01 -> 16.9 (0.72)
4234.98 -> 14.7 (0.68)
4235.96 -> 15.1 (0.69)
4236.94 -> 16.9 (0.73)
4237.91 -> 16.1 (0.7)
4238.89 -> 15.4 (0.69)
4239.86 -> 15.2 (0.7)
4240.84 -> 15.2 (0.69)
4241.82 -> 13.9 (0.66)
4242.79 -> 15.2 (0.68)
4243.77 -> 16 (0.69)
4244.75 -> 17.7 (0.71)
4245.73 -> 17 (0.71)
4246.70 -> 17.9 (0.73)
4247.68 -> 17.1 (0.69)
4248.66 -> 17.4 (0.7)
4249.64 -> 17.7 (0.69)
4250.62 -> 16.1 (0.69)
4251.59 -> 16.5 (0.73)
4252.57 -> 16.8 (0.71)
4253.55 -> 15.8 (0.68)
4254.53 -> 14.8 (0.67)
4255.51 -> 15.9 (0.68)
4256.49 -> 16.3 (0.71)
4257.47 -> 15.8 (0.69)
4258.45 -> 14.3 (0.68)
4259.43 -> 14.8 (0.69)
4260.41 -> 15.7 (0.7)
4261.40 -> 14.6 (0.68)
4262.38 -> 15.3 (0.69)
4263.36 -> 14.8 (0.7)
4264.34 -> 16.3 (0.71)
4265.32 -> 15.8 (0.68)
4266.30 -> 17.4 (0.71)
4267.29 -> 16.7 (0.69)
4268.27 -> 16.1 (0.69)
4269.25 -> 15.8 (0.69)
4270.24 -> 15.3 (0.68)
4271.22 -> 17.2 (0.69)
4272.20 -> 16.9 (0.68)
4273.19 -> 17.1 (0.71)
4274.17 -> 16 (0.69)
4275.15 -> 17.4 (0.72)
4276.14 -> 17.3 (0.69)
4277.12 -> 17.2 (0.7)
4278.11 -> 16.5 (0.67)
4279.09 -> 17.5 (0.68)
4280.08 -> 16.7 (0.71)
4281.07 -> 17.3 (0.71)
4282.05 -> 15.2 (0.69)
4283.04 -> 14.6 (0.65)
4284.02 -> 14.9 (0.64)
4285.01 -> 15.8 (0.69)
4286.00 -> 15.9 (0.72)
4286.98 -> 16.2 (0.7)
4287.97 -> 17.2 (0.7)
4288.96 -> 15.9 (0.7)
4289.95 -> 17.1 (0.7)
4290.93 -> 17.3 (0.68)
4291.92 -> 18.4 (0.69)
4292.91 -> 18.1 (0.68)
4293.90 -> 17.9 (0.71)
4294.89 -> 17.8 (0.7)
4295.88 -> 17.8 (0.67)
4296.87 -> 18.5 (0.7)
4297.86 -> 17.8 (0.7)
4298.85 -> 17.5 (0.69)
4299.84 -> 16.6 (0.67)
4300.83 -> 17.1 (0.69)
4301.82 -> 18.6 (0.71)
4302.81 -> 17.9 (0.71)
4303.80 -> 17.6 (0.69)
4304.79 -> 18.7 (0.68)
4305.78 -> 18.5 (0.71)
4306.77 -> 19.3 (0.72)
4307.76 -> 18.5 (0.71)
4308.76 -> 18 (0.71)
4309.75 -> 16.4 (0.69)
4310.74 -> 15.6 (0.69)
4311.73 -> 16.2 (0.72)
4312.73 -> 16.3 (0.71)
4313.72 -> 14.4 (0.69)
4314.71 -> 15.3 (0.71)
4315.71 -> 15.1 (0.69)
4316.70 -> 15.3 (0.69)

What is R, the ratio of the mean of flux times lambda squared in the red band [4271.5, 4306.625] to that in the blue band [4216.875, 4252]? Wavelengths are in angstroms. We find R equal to 1.08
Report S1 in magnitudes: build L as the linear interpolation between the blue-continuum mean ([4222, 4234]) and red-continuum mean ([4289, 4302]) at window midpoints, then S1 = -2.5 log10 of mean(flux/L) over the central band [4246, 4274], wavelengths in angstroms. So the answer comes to 0.05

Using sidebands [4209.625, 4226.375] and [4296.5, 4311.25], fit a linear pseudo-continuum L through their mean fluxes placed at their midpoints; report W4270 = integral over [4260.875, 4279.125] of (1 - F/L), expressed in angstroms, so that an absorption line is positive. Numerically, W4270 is 1.0 angstroms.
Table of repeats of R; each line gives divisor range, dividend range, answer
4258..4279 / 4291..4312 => 1.12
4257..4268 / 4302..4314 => 1.14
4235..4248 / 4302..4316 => 1.10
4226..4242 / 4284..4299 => 1.12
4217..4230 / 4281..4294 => 1.04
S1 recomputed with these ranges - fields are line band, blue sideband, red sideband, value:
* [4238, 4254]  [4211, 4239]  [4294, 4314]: 0.02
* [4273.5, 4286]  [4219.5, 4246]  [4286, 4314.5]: 0.04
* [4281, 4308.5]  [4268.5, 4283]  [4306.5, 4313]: -0.03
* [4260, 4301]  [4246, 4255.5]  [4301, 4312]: 0.04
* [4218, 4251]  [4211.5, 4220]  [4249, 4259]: -0.01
